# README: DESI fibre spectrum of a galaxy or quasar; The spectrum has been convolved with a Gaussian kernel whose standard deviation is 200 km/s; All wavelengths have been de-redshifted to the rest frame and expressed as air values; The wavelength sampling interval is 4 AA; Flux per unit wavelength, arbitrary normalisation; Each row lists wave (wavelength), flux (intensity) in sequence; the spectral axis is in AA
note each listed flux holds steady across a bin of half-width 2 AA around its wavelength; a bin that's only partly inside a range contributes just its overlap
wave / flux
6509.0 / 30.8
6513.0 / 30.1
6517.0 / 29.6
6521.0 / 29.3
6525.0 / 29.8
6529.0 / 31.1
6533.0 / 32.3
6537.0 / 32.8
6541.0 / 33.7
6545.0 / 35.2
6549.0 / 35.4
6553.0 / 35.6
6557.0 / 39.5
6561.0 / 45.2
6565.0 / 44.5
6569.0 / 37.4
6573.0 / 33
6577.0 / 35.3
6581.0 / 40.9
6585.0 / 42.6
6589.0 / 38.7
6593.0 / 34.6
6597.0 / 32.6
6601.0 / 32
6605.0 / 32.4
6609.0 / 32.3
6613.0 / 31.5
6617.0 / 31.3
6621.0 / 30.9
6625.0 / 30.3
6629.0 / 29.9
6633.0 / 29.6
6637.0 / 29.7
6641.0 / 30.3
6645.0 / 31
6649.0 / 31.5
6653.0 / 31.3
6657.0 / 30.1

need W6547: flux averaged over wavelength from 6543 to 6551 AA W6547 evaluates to 35.3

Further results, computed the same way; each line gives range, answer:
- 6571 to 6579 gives 34.1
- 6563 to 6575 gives 38.3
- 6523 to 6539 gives 31.5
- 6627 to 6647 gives 30.1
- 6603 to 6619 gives 31.9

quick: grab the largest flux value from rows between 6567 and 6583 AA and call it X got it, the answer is 40.9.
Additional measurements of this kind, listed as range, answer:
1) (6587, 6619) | 38.7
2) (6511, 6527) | 30.1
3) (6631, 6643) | 30.3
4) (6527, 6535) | 32.3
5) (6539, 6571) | 45.2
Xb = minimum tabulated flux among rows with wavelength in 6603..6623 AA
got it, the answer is 30.9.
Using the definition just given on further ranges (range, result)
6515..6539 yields 29.3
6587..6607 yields 32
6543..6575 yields 33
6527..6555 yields 31.1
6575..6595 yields 34.6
